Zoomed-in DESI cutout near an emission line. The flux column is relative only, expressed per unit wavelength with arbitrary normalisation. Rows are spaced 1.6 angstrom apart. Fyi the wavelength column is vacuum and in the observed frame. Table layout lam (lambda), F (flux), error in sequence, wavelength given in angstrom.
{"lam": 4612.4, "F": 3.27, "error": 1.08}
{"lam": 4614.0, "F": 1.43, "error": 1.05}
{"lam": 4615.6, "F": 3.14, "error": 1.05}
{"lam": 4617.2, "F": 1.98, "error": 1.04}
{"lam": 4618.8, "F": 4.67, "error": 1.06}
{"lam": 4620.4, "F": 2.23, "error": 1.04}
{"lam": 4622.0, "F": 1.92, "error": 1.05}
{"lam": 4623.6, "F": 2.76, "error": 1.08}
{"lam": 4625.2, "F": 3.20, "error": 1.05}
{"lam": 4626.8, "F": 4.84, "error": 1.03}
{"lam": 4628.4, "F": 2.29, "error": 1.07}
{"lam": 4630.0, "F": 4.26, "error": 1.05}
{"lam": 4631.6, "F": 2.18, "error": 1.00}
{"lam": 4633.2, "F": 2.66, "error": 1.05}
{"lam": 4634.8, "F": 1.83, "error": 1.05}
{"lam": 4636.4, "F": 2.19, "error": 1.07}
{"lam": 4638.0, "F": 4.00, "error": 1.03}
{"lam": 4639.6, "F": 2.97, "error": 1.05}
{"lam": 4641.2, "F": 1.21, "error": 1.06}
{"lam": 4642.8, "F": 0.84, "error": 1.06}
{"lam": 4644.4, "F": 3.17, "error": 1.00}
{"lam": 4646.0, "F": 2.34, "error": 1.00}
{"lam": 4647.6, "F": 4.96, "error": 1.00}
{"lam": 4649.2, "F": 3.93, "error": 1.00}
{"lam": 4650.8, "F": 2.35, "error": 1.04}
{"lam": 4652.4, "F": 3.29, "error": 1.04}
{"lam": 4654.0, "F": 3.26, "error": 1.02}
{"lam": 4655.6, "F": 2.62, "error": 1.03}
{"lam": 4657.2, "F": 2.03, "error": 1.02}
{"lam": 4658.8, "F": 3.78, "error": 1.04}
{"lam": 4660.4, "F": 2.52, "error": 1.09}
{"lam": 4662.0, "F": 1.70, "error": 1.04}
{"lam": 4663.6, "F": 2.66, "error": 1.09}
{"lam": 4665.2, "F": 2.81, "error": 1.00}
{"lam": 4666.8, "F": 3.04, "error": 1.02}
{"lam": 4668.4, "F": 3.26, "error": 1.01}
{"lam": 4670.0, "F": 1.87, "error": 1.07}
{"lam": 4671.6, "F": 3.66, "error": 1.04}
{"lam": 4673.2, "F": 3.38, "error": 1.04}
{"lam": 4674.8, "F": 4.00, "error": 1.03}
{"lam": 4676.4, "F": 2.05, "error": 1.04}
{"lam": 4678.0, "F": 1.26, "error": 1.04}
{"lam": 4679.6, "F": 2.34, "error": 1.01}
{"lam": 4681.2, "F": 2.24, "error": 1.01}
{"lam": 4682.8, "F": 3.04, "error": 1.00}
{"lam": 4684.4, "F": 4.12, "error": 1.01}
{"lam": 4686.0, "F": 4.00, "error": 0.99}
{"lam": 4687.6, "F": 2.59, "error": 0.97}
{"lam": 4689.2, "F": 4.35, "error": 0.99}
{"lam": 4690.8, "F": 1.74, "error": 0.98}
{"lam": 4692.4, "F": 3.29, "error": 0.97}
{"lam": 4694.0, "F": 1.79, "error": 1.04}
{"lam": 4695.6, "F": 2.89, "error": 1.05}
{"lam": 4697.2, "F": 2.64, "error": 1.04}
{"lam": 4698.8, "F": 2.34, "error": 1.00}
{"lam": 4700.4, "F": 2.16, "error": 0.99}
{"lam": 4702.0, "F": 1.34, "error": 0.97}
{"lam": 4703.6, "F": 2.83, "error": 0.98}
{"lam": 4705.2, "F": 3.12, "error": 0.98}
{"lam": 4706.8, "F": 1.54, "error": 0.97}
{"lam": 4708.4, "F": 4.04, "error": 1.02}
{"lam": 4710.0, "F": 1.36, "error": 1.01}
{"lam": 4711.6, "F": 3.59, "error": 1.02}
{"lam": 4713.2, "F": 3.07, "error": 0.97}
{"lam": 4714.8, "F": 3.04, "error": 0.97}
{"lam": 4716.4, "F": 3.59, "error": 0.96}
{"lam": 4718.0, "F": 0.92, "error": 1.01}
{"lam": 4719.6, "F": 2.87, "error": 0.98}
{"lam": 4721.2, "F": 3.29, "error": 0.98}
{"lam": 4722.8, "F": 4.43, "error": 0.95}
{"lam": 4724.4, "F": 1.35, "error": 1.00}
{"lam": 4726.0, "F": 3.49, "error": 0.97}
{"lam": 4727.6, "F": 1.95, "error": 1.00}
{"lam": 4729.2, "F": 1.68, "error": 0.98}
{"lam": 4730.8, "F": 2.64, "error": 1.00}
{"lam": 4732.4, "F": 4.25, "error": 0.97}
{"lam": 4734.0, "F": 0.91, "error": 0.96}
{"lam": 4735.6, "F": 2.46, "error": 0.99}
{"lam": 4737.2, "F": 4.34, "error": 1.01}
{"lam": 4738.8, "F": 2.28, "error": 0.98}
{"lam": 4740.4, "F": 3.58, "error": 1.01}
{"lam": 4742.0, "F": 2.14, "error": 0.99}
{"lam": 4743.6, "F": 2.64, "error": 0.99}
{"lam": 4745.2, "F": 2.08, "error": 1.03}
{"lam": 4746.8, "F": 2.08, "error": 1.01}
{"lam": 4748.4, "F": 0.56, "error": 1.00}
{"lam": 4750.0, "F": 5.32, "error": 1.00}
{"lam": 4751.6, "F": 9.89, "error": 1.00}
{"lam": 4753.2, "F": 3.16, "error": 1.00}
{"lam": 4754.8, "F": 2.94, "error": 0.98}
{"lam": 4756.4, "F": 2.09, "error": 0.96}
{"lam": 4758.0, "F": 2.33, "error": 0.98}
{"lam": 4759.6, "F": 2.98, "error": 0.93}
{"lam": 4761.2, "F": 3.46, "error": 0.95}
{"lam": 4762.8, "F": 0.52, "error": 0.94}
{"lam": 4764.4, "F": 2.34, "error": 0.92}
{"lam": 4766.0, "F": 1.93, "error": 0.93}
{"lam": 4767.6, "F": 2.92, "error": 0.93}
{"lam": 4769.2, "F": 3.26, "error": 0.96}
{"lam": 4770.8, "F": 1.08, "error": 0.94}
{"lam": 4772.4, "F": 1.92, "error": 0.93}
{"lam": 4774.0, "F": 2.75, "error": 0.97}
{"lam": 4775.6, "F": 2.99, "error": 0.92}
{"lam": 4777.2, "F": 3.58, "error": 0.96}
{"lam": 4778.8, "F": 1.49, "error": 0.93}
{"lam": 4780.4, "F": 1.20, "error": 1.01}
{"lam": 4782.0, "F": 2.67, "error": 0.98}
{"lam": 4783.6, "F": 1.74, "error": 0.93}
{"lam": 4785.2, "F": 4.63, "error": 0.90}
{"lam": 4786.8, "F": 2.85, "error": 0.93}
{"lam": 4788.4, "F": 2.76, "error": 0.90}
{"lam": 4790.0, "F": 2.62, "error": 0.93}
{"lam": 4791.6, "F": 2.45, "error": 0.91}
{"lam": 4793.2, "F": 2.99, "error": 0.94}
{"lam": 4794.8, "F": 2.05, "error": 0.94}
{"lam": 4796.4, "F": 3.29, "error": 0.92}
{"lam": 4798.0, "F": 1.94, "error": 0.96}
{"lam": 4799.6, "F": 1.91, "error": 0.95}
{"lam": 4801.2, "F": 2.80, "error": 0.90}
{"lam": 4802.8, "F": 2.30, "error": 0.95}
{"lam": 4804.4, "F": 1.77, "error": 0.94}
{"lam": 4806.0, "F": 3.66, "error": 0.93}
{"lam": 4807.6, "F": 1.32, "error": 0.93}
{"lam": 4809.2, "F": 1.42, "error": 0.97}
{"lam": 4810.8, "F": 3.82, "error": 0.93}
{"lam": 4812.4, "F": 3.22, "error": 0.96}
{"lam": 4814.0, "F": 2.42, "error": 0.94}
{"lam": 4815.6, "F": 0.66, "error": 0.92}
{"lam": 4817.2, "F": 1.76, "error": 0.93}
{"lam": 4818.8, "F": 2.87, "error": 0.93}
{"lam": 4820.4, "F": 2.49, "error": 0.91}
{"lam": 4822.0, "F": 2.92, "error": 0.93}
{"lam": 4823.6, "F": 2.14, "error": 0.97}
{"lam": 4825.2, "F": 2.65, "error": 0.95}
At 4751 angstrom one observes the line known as H-gamma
